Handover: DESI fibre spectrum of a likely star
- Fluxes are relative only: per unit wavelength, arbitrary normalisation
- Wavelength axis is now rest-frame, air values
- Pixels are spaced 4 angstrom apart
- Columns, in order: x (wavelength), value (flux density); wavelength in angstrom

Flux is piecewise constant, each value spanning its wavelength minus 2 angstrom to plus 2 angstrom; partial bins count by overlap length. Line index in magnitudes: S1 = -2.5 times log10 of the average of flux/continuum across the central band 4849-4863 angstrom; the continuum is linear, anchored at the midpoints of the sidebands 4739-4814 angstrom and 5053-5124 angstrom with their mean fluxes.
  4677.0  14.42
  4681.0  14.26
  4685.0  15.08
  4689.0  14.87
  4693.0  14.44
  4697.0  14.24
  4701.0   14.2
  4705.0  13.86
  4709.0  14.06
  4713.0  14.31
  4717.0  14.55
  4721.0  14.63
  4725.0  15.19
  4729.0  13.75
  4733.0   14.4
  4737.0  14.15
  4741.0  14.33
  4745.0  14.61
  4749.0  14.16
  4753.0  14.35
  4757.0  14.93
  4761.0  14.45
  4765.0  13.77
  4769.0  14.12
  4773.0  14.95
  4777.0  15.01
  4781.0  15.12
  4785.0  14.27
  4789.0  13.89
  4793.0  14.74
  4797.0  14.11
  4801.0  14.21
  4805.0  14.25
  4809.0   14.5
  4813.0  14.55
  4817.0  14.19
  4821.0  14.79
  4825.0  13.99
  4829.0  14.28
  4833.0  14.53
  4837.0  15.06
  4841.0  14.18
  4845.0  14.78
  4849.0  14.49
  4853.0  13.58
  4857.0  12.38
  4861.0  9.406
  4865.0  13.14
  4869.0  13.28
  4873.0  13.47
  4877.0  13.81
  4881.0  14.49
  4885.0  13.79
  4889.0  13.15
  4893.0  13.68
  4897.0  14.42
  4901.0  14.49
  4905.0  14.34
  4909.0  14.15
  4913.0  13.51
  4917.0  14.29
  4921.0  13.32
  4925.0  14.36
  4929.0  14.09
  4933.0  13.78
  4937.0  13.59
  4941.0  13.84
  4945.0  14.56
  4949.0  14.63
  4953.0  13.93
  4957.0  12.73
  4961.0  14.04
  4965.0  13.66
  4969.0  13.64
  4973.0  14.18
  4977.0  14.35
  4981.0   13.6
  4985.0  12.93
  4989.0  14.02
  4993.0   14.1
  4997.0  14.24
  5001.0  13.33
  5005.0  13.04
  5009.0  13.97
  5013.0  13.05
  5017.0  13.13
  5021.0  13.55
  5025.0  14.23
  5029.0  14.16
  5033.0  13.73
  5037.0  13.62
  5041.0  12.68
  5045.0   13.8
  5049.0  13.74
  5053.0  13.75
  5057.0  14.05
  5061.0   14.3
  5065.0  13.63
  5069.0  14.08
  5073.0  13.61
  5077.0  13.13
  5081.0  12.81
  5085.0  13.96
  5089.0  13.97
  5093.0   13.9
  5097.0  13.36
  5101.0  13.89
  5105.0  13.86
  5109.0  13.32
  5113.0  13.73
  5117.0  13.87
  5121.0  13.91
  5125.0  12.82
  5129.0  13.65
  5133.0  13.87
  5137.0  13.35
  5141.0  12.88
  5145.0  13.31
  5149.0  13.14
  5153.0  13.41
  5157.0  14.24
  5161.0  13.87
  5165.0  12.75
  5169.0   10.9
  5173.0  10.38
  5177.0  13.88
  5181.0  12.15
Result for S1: 0.17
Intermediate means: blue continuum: 14.4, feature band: 12.2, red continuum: 13.7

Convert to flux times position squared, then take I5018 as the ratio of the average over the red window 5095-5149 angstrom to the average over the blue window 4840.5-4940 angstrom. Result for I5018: 1.08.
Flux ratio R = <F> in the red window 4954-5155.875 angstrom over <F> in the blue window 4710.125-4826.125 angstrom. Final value 0.9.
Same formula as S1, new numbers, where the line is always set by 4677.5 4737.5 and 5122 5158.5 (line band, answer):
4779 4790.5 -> -0.02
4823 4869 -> 0.04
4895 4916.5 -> -0.02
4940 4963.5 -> -0.01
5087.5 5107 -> -0.02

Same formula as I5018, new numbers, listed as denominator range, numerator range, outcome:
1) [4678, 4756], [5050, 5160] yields 1.11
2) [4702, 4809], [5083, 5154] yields 1.09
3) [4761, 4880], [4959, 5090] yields 1.06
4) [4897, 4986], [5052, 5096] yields 1.04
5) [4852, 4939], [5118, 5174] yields 1.07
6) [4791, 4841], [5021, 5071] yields 1.05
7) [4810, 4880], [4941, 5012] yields 1.06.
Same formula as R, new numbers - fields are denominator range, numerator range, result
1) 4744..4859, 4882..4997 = 0.97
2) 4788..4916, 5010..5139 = 0.98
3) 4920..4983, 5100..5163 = 0.98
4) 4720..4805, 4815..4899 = 0.95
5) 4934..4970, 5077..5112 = 0.98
